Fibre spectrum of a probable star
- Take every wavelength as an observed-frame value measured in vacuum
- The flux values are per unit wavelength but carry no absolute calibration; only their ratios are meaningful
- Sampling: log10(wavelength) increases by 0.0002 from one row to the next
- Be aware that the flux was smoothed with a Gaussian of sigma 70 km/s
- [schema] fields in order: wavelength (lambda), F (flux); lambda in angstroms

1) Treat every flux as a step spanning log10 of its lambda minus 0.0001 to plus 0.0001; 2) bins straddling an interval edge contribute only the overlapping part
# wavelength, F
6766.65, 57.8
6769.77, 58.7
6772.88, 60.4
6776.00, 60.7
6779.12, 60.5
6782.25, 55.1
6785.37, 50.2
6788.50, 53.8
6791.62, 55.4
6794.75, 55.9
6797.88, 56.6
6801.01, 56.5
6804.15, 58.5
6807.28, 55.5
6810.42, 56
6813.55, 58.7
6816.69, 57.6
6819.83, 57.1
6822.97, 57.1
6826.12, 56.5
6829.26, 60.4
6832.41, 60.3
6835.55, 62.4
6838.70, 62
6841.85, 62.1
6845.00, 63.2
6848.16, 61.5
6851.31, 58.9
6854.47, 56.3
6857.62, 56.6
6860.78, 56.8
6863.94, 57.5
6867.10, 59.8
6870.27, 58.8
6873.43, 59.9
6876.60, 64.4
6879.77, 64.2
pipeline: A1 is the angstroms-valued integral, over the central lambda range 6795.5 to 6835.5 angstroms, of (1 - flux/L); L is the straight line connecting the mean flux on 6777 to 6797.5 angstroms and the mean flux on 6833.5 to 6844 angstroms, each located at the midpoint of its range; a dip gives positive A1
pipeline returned 0.9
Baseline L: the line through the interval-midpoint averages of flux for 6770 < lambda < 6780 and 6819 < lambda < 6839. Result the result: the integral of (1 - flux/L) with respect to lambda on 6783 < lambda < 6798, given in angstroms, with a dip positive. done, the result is 1.46 angstroms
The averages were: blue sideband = 60.3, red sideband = 59.3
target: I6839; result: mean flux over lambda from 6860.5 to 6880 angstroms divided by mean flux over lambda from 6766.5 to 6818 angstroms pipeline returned 1.06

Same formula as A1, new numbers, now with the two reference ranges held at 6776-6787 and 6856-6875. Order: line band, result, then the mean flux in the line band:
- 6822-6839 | -0.71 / 59.7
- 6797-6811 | -0.02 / 56.6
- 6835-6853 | -1.23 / 61.6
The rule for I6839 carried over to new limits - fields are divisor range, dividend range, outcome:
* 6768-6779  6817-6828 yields 0.95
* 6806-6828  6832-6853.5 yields 1.08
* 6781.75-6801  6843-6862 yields 1.08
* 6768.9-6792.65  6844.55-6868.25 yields 1.03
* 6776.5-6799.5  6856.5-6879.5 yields 1.07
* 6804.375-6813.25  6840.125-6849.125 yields 1.10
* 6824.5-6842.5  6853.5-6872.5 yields 0.95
